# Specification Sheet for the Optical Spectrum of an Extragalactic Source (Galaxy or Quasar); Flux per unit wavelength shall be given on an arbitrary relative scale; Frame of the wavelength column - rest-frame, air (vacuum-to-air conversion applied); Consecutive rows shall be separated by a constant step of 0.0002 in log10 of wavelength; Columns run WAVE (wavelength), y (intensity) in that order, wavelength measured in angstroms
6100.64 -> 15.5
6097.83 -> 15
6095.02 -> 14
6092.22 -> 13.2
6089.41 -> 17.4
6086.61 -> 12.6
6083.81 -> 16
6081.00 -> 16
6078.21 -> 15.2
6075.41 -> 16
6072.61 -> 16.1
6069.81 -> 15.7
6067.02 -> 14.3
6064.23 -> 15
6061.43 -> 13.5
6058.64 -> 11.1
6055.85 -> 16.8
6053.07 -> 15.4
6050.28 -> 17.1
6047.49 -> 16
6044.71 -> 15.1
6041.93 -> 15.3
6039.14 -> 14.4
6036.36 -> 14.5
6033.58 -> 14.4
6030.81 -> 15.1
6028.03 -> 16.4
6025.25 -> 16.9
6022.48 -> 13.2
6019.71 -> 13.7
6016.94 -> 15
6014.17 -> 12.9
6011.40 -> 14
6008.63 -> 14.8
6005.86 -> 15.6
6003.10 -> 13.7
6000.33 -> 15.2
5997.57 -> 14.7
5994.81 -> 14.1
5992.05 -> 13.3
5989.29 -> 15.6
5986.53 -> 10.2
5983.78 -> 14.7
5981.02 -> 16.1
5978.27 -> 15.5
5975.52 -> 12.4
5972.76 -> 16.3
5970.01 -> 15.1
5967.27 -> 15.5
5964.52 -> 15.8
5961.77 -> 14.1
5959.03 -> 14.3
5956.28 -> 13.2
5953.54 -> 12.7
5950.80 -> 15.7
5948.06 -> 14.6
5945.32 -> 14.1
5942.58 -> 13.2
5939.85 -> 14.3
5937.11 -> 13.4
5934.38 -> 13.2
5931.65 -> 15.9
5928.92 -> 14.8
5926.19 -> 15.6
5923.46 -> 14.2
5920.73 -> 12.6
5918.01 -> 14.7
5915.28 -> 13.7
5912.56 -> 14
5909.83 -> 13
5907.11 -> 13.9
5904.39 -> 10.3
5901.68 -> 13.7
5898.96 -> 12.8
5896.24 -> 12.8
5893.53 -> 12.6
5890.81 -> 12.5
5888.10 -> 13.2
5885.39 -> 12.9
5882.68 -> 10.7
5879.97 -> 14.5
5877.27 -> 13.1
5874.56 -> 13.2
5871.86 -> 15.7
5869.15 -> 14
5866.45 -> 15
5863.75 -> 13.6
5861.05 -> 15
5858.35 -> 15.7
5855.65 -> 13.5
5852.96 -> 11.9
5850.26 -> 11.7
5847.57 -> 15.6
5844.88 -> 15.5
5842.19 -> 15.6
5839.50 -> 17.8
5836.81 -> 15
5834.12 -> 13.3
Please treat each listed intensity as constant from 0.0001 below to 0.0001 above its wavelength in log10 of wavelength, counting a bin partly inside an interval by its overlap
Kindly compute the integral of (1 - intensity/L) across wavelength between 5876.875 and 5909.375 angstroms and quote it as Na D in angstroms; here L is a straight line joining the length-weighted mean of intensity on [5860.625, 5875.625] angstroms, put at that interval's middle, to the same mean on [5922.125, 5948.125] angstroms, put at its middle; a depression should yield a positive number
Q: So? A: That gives 3.68 angstroms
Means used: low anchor 14.4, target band 12.7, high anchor 14.3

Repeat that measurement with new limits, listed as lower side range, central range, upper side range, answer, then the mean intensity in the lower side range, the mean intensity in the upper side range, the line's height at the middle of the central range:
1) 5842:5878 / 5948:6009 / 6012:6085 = 1.0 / 14.2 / 15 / 14.7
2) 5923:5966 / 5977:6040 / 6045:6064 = 0.8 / 14.3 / 15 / 14.7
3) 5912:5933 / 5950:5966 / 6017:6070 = 0.4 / 14.5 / 14.9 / 14.6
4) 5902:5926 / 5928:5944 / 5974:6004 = -0.6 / 13.4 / 14.1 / 13.6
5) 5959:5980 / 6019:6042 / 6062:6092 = 0.4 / 14.9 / 15.3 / 15.1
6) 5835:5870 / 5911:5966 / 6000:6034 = 1.6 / 14.6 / 14.7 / 14.6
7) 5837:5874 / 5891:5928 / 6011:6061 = 3.4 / 14.6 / 14.8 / 14.7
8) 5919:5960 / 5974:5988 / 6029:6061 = 0.6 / 14.1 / 15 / 14.5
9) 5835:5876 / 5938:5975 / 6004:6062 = 0.6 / 14.6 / 14.8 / 14.7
